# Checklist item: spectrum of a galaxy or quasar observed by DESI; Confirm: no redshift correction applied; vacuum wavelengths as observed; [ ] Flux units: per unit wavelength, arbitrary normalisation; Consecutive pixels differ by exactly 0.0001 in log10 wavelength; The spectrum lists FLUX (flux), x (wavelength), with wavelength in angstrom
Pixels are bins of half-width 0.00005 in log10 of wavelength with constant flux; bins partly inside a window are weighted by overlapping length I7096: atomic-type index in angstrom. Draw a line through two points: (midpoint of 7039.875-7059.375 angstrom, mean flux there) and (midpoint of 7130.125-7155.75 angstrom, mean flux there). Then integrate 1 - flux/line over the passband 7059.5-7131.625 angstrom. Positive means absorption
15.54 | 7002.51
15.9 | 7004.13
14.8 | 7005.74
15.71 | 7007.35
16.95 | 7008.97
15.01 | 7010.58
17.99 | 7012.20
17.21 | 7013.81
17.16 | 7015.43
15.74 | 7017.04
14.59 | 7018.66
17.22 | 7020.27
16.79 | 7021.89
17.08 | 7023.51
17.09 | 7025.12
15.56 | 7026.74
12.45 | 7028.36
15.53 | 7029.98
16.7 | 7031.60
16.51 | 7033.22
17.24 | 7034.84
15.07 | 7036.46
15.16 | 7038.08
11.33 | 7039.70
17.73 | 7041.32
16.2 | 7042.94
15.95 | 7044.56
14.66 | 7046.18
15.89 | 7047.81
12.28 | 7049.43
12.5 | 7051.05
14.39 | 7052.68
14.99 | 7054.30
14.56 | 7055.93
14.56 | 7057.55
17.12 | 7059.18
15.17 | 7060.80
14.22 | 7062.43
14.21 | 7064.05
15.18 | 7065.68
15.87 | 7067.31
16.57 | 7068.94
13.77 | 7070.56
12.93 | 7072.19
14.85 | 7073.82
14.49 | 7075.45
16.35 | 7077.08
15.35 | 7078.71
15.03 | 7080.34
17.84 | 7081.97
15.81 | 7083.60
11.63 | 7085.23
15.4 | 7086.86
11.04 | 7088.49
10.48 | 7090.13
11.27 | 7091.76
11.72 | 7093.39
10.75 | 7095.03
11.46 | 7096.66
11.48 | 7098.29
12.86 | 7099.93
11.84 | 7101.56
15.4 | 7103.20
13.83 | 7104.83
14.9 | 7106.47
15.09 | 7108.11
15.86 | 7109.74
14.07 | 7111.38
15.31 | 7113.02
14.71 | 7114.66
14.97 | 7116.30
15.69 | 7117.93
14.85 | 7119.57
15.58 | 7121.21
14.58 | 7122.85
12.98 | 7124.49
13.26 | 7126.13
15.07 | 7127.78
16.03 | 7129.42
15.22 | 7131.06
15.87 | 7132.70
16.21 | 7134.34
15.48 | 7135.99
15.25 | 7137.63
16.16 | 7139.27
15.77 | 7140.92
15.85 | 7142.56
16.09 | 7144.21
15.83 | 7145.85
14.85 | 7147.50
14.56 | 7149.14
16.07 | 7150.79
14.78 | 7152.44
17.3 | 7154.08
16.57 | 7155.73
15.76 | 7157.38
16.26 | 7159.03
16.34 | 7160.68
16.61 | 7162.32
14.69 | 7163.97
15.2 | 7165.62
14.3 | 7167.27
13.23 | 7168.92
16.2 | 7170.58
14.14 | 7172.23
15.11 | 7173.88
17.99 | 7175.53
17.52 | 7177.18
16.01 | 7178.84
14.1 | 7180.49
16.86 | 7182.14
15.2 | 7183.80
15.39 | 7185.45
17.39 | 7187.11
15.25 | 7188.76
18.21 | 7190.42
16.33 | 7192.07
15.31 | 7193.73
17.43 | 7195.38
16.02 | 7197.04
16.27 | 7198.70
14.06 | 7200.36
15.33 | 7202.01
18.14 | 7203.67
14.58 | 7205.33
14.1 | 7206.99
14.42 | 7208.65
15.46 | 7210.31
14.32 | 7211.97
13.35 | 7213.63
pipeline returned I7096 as 5.05 angstrom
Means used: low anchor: 14.9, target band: 14.2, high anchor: 15.7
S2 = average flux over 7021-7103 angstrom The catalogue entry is 14.5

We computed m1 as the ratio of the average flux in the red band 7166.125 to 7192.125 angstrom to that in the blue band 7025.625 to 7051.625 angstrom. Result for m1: 1.0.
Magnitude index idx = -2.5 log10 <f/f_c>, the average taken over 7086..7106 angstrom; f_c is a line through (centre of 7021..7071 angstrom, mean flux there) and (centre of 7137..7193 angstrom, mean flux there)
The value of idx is 0.25 mag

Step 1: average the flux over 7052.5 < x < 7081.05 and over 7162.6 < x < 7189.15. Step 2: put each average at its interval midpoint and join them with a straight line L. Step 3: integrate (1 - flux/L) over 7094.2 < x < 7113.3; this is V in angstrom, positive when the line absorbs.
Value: 2.1 angstrom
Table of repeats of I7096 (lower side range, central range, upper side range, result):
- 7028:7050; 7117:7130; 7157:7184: 0.64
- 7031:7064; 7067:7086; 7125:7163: 0.29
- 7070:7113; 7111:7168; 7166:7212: -2.76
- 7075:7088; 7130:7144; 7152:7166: 0.02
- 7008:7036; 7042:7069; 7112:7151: 1.73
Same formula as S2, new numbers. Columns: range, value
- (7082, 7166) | 14.6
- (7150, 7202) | 15.9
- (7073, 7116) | 13.8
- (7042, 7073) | 14.8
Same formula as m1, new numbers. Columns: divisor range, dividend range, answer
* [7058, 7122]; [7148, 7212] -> 1.11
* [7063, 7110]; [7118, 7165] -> 1.12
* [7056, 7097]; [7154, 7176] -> 1.10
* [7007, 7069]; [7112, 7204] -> 1.01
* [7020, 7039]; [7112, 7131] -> 0.93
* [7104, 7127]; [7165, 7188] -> 1.06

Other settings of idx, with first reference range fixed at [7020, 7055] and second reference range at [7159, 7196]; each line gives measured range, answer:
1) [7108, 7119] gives 0.037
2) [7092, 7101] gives 0.315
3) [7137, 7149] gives 0.007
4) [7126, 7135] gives 0.019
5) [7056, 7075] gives 0.037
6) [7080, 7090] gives 0.100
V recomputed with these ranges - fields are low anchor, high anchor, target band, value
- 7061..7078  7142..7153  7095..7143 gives 1.98 angstrom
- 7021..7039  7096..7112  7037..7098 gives 2.18 angstrom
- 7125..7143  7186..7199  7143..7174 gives 0.76 angstrom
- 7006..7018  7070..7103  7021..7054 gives 0.17 angstrom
